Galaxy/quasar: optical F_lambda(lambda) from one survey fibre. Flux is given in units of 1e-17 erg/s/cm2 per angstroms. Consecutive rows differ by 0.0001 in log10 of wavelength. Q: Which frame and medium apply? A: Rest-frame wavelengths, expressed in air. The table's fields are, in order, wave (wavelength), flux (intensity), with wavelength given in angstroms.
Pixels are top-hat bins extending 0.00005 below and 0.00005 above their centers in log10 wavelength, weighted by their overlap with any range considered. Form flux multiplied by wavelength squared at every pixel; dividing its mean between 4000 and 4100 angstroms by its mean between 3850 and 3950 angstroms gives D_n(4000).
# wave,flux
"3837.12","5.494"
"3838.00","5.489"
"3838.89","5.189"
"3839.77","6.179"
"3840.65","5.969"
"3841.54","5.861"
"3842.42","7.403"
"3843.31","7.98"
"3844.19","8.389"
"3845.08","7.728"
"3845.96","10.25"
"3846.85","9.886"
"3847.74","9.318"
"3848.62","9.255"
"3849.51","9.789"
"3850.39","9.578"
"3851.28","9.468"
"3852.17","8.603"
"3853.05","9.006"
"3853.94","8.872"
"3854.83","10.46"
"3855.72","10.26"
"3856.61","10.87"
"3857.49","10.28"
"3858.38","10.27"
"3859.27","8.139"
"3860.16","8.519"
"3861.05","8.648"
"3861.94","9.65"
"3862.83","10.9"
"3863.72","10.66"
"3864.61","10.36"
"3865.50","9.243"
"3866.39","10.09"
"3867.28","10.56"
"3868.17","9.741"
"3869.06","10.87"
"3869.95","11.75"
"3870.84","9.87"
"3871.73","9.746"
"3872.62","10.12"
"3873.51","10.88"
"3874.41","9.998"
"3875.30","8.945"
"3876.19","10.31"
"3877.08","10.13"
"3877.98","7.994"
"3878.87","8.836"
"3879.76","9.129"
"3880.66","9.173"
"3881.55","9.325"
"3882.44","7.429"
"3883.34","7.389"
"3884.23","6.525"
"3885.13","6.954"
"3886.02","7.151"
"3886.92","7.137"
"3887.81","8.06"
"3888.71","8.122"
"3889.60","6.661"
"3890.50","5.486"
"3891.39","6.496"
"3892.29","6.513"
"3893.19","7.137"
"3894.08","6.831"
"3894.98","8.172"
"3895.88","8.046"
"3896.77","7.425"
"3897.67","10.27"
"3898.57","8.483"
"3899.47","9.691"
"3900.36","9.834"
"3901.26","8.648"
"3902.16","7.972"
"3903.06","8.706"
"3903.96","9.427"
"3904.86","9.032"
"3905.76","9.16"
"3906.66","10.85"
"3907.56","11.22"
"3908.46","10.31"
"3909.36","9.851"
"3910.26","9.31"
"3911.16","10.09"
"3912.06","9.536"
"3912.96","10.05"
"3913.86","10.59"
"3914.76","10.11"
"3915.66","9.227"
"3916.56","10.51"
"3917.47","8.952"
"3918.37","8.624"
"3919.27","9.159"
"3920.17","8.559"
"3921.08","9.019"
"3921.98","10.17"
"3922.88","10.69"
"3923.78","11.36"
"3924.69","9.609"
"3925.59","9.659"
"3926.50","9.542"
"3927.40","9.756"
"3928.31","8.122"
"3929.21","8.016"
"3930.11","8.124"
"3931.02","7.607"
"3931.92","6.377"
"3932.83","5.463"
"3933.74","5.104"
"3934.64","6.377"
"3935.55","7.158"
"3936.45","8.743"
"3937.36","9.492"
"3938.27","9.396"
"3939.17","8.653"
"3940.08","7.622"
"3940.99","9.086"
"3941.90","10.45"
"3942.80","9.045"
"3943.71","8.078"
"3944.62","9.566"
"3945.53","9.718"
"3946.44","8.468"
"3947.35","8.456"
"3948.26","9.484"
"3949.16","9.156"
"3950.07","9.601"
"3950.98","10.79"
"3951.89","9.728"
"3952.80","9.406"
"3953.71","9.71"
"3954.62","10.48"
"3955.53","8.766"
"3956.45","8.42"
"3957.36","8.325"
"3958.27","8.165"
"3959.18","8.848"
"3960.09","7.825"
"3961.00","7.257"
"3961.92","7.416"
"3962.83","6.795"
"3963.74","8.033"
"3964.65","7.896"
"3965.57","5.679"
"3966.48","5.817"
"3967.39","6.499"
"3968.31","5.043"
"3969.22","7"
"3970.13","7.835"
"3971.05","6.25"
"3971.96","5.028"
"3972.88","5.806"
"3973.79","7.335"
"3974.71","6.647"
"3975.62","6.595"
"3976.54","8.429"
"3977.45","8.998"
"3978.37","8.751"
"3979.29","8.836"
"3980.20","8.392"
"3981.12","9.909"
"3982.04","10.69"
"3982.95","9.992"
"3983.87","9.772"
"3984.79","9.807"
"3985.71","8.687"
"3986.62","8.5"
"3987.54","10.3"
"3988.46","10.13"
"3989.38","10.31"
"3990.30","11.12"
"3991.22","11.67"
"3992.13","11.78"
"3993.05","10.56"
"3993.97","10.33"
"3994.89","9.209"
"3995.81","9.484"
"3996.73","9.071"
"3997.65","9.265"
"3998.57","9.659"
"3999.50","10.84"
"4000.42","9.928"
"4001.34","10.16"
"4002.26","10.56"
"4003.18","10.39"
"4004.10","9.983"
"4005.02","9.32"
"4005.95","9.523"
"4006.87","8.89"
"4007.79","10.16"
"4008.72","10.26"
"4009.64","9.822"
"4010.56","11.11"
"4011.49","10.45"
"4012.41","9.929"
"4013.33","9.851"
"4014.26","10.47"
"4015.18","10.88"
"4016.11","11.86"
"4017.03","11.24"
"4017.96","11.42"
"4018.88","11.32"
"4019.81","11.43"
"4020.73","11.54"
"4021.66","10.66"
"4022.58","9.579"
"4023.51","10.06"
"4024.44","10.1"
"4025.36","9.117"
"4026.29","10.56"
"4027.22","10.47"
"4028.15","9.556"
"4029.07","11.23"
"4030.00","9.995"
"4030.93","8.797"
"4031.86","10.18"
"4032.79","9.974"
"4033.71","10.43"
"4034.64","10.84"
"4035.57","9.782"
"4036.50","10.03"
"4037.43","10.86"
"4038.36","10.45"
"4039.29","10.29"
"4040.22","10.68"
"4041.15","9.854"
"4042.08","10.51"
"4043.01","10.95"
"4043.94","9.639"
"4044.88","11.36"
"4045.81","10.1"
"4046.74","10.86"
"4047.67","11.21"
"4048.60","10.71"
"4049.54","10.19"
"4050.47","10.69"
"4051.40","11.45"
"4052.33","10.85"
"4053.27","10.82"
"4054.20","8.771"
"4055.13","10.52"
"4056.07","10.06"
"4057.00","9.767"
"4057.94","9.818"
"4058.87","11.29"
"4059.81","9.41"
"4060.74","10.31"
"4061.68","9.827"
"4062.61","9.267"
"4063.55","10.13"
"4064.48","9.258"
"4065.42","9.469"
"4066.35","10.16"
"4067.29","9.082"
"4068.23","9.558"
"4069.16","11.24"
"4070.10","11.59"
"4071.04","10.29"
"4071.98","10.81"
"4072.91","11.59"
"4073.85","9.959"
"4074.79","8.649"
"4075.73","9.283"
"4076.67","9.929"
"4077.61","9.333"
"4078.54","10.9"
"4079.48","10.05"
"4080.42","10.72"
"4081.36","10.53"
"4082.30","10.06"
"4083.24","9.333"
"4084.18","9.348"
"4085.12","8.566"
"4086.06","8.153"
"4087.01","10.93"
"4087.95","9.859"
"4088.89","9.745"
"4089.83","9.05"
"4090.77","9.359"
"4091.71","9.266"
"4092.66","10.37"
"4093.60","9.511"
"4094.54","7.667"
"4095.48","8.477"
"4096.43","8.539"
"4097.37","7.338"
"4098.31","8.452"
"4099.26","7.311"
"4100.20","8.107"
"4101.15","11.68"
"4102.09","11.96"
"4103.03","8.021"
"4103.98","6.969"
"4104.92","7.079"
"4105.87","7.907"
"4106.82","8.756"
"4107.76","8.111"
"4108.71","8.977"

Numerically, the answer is 1.2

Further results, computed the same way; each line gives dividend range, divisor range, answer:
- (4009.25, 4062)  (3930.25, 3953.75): 1.28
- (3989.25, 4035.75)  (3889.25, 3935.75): 1.24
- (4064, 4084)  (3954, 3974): 1.46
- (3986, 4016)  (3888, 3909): 1.26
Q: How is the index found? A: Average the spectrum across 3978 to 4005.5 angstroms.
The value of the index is 9.92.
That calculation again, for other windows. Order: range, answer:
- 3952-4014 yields 8.93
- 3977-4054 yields 10.2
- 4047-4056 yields 10.6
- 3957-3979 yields 7.19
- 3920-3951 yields 8.73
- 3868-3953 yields 8.88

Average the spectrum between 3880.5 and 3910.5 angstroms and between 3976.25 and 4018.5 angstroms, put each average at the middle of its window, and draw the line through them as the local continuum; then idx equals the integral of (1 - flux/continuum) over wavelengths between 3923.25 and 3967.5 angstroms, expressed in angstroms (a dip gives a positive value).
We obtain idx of 3.32 angstroms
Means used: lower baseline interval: 8.3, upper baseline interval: 10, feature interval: 8.45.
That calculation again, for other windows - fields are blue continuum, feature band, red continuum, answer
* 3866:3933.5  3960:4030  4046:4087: 2.1 angstroms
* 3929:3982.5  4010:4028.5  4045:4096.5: -3.0 angstroms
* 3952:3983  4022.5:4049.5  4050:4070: -2.2 angstroms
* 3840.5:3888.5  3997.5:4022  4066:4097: -2.2 angstroms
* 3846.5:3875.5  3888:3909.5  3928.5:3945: 1.0 angstroms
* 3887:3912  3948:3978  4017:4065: 4.9 angstroms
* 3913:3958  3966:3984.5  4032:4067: 3.4 angstroms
